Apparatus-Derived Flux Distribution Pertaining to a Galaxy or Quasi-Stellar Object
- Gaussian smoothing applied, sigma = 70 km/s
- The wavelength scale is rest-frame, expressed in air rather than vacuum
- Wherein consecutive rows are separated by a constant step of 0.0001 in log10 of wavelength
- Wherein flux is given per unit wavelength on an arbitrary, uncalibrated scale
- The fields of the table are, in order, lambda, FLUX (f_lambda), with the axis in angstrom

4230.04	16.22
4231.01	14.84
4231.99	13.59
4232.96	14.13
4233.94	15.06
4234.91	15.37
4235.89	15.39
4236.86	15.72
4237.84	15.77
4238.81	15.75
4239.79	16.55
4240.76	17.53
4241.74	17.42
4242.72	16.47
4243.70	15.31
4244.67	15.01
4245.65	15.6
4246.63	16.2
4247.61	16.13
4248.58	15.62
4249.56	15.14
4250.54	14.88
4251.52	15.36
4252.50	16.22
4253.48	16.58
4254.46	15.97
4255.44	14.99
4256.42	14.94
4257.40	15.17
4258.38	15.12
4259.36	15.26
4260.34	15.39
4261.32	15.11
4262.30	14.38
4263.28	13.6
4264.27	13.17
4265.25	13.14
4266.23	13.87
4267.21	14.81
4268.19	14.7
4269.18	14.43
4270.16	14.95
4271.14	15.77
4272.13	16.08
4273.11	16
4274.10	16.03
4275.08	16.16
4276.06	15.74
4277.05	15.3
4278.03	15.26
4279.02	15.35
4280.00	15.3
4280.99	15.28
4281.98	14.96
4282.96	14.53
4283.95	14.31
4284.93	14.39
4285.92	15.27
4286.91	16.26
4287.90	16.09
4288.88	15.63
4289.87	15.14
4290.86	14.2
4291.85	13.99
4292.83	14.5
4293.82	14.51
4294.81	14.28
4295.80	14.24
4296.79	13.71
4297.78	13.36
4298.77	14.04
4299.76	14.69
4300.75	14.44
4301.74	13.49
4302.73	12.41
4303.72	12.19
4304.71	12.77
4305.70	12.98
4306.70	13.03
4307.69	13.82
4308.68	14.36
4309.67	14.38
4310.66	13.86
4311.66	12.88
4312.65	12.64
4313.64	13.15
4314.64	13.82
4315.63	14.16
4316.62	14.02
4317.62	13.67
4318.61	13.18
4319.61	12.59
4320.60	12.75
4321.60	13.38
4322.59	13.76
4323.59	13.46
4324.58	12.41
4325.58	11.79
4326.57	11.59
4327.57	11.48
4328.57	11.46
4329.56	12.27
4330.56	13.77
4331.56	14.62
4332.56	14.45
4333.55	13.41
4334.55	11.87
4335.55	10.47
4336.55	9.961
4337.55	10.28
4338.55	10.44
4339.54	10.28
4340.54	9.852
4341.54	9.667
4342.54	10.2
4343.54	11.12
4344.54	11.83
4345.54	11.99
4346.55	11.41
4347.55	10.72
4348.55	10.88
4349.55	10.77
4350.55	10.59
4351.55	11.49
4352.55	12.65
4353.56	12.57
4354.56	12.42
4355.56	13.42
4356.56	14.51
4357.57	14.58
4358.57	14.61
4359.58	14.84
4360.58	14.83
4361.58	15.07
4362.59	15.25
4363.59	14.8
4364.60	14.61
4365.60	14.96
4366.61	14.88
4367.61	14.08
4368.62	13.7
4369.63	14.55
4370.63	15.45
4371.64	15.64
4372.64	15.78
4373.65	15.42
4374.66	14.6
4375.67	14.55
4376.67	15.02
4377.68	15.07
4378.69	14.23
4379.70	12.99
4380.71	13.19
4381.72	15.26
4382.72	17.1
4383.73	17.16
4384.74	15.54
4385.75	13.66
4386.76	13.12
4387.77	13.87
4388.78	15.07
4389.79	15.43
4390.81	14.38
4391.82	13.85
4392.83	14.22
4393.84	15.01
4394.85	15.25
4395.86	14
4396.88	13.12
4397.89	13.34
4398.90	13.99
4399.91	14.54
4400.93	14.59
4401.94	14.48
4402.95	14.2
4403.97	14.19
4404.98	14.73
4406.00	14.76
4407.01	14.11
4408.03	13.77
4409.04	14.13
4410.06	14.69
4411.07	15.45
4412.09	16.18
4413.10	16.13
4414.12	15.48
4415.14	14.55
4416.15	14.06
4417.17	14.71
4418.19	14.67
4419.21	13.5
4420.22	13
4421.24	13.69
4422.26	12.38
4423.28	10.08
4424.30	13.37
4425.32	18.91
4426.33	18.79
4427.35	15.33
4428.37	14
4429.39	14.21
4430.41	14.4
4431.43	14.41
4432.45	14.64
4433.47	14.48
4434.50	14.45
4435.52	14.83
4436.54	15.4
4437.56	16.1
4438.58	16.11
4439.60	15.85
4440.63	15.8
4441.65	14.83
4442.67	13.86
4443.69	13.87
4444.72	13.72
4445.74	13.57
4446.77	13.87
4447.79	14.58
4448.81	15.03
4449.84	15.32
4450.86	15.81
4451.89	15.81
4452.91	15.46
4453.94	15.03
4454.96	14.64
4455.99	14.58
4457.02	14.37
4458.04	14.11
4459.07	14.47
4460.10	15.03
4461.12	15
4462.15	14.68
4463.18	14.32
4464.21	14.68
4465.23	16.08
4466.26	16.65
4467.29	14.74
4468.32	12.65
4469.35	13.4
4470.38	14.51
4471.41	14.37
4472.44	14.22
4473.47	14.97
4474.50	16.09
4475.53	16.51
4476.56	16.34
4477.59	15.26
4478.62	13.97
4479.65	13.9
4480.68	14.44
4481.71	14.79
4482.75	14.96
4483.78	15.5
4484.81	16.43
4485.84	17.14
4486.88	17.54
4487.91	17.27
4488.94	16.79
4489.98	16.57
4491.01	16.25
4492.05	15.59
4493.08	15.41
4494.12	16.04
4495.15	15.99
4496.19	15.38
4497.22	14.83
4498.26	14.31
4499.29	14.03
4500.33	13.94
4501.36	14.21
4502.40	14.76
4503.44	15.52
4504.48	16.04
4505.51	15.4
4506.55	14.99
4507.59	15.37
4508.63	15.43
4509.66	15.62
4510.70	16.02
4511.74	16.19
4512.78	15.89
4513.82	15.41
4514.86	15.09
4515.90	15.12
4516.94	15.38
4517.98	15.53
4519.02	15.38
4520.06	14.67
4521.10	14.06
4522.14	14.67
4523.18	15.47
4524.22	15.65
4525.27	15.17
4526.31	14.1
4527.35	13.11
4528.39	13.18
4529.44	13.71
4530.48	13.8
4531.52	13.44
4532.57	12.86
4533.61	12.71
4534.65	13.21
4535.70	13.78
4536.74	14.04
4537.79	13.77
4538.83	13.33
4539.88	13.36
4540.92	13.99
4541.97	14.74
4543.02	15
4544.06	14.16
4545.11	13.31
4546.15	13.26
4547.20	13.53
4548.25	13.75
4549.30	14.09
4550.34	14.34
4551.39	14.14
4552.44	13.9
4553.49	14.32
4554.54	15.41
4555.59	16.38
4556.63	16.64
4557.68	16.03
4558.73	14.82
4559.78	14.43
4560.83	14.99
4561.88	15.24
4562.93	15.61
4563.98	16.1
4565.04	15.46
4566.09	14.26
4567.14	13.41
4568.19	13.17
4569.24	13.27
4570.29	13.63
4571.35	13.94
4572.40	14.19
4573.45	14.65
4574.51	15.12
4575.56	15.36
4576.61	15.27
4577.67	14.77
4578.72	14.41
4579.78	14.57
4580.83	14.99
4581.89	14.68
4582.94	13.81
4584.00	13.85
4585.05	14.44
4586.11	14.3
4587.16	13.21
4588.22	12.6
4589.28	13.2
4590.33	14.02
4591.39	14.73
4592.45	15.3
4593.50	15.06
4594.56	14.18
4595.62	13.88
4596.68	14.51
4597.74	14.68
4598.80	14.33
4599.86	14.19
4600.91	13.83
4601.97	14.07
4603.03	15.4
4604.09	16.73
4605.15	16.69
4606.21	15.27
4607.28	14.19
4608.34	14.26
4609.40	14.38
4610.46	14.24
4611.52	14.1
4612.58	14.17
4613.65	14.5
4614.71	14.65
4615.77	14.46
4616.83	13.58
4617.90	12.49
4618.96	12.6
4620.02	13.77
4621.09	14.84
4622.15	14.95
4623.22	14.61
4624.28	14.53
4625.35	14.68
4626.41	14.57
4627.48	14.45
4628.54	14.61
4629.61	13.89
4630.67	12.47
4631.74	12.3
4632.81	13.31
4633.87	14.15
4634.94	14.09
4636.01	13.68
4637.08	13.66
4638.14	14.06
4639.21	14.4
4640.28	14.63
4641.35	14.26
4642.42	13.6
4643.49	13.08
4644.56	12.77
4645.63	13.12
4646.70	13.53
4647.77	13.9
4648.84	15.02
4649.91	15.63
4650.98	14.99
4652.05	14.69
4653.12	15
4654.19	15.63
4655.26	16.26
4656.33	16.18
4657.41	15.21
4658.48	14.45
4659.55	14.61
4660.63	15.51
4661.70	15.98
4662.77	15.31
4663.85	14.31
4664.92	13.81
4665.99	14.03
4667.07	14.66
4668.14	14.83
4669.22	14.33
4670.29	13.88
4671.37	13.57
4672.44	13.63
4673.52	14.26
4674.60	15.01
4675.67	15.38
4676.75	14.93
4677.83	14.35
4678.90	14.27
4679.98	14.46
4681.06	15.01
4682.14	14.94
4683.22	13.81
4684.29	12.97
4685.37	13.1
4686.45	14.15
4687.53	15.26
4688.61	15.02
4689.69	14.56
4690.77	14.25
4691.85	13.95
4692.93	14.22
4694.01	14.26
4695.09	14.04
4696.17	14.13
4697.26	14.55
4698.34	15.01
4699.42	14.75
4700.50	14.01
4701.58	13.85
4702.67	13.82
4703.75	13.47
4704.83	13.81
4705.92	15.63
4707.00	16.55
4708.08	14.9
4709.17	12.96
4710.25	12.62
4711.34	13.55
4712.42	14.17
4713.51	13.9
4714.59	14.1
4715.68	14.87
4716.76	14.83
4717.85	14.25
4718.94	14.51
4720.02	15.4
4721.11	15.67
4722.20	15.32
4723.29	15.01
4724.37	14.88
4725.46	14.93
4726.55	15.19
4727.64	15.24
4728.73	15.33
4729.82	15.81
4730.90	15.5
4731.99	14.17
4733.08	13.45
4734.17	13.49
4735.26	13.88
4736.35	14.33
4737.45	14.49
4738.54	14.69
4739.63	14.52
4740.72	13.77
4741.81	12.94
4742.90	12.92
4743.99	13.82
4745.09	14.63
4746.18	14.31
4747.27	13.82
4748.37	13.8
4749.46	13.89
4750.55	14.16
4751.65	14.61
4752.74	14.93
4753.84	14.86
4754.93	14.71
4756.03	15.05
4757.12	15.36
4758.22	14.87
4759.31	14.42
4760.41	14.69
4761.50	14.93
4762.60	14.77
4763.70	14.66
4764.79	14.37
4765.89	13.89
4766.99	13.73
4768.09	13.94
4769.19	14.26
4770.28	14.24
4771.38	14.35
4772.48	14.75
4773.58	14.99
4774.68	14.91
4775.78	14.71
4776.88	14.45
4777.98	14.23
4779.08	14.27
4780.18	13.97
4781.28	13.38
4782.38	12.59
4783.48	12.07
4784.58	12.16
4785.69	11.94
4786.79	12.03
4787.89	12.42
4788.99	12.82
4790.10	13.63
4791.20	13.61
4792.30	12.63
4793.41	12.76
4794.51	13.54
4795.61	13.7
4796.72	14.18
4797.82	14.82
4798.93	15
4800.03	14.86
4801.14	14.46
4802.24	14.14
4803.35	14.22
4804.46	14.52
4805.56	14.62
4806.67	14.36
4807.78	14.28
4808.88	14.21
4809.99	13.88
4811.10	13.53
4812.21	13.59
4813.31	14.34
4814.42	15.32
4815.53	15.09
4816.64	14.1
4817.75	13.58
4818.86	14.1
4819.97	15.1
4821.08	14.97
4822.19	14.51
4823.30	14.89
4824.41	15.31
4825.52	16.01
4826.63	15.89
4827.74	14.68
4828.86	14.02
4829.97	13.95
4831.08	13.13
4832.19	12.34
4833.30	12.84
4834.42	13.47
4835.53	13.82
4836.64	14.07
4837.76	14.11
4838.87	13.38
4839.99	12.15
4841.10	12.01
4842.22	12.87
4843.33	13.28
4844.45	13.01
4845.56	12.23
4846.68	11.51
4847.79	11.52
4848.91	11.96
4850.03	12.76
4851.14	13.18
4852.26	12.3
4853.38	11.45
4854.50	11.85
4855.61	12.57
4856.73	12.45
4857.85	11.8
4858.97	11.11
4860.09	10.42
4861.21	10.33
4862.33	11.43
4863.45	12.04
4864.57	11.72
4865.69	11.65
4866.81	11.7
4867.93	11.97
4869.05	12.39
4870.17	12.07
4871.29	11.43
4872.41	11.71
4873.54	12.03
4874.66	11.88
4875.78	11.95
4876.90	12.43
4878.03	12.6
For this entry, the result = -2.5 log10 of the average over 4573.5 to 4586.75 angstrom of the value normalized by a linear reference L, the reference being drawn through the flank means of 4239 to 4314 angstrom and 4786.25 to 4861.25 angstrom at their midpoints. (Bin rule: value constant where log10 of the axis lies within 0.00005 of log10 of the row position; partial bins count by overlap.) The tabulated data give -0.041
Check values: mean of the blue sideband 14.8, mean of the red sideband 13.5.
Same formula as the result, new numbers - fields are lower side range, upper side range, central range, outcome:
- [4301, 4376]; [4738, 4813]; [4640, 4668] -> -0.07 mag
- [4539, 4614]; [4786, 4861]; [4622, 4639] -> 0.02 mag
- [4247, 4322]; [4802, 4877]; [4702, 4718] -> -0.06 mag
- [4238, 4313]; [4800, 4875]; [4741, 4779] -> -0.08 mag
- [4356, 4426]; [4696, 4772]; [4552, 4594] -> -0.01 mag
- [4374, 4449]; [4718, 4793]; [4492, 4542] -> -0.02 mag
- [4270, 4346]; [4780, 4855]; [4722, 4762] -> -0.07 mag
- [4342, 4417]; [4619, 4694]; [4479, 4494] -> -0.12 mag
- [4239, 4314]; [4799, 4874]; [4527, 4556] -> 0.01 mag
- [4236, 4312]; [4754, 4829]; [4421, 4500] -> -0.03 mag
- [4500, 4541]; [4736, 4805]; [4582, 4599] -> 0.02 mag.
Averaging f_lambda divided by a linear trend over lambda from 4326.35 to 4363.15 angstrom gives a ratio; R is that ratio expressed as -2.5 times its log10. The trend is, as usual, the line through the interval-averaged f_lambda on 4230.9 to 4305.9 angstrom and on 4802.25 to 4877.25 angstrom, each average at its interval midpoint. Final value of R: 0.203 mag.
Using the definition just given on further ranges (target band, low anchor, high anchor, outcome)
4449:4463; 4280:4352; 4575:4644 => -0.10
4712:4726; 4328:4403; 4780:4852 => -0.09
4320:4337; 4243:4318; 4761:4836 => 0.17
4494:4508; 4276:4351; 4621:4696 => -0.09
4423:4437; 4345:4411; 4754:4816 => -0.06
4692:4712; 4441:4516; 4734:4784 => 0.01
